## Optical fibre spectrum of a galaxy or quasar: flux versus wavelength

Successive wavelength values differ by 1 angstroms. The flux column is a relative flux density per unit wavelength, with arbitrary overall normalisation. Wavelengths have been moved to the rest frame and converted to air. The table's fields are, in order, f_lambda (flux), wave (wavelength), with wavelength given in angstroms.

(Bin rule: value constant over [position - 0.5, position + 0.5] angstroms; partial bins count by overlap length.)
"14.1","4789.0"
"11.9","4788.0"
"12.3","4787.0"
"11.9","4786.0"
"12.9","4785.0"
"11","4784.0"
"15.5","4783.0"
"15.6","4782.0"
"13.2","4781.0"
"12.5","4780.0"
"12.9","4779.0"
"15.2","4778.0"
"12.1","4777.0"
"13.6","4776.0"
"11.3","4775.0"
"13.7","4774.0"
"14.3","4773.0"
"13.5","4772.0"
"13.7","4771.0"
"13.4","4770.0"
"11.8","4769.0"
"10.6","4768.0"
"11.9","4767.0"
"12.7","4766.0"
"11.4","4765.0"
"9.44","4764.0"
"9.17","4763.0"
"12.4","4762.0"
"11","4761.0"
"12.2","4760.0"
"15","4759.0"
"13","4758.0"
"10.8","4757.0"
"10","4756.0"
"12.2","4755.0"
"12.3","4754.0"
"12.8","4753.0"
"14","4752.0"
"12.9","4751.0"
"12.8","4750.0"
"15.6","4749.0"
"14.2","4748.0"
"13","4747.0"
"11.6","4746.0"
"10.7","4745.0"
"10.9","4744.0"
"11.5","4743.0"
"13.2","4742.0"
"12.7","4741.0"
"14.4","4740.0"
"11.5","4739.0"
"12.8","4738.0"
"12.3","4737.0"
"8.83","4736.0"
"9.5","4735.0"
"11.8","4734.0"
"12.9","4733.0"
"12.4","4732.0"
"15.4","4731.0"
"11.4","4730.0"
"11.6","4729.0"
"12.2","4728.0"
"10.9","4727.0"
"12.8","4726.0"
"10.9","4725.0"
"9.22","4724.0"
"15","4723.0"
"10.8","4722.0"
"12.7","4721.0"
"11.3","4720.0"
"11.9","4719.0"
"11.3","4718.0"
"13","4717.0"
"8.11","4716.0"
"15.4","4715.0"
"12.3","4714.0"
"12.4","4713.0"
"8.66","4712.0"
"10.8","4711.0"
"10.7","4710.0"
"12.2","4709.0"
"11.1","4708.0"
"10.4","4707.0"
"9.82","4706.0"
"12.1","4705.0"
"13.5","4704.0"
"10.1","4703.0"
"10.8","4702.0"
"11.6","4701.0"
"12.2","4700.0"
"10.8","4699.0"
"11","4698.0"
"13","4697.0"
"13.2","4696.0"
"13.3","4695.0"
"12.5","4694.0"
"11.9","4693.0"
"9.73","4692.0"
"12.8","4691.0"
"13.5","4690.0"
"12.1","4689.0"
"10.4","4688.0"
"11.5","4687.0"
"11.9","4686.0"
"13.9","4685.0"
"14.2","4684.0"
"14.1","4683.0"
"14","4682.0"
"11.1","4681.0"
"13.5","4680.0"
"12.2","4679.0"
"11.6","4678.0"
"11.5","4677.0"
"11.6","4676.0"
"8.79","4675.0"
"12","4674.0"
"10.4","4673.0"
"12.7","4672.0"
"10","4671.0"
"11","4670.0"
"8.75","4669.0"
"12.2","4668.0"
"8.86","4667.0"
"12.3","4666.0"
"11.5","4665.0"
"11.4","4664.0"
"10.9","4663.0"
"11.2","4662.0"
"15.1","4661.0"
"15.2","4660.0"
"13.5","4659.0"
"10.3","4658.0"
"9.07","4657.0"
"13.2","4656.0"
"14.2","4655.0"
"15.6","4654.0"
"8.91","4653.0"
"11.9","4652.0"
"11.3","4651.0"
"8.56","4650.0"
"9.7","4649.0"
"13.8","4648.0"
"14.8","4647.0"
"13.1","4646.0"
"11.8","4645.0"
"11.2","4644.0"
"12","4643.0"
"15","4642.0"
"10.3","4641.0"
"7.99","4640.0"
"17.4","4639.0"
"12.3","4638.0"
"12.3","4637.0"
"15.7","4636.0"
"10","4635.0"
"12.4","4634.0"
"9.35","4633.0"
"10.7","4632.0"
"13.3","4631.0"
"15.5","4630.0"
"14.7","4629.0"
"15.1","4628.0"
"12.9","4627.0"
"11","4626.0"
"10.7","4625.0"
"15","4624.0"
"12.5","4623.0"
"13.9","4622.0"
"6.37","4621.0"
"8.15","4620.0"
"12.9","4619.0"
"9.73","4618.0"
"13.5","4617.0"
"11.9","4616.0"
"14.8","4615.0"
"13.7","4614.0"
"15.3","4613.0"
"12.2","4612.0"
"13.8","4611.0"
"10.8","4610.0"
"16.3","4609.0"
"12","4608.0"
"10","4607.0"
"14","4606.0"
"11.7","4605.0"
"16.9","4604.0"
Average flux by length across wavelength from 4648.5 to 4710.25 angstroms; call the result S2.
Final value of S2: 11.8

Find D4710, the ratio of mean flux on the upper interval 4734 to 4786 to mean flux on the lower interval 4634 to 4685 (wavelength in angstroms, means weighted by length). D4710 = 1.04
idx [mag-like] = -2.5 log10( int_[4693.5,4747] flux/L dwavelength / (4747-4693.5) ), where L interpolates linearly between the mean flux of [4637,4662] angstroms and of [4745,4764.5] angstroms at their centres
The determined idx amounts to 0.05 mag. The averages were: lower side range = 12.3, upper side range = 12.3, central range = 11.8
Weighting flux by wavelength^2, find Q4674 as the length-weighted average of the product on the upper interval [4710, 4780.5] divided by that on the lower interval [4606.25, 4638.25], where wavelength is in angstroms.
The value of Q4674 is 1.03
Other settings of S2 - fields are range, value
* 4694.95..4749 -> 11.8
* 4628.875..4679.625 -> 11.9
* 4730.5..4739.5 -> 11.9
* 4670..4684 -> 11.9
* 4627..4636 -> 12.8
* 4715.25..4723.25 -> 11.8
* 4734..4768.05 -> 12.1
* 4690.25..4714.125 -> 11.5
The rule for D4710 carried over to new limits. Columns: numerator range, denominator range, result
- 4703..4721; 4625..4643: 0.91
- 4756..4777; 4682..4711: 1.02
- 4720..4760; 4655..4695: 1.03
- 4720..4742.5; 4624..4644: 0.96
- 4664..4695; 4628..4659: 0.96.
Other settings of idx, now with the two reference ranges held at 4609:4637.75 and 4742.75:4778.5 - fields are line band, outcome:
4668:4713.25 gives 0.070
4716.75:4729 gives 0.057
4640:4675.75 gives 0.072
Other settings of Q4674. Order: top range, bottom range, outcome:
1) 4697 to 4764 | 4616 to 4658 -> 1.02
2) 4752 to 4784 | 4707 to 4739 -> 1.10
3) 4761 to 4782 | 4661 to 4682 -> 1.15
